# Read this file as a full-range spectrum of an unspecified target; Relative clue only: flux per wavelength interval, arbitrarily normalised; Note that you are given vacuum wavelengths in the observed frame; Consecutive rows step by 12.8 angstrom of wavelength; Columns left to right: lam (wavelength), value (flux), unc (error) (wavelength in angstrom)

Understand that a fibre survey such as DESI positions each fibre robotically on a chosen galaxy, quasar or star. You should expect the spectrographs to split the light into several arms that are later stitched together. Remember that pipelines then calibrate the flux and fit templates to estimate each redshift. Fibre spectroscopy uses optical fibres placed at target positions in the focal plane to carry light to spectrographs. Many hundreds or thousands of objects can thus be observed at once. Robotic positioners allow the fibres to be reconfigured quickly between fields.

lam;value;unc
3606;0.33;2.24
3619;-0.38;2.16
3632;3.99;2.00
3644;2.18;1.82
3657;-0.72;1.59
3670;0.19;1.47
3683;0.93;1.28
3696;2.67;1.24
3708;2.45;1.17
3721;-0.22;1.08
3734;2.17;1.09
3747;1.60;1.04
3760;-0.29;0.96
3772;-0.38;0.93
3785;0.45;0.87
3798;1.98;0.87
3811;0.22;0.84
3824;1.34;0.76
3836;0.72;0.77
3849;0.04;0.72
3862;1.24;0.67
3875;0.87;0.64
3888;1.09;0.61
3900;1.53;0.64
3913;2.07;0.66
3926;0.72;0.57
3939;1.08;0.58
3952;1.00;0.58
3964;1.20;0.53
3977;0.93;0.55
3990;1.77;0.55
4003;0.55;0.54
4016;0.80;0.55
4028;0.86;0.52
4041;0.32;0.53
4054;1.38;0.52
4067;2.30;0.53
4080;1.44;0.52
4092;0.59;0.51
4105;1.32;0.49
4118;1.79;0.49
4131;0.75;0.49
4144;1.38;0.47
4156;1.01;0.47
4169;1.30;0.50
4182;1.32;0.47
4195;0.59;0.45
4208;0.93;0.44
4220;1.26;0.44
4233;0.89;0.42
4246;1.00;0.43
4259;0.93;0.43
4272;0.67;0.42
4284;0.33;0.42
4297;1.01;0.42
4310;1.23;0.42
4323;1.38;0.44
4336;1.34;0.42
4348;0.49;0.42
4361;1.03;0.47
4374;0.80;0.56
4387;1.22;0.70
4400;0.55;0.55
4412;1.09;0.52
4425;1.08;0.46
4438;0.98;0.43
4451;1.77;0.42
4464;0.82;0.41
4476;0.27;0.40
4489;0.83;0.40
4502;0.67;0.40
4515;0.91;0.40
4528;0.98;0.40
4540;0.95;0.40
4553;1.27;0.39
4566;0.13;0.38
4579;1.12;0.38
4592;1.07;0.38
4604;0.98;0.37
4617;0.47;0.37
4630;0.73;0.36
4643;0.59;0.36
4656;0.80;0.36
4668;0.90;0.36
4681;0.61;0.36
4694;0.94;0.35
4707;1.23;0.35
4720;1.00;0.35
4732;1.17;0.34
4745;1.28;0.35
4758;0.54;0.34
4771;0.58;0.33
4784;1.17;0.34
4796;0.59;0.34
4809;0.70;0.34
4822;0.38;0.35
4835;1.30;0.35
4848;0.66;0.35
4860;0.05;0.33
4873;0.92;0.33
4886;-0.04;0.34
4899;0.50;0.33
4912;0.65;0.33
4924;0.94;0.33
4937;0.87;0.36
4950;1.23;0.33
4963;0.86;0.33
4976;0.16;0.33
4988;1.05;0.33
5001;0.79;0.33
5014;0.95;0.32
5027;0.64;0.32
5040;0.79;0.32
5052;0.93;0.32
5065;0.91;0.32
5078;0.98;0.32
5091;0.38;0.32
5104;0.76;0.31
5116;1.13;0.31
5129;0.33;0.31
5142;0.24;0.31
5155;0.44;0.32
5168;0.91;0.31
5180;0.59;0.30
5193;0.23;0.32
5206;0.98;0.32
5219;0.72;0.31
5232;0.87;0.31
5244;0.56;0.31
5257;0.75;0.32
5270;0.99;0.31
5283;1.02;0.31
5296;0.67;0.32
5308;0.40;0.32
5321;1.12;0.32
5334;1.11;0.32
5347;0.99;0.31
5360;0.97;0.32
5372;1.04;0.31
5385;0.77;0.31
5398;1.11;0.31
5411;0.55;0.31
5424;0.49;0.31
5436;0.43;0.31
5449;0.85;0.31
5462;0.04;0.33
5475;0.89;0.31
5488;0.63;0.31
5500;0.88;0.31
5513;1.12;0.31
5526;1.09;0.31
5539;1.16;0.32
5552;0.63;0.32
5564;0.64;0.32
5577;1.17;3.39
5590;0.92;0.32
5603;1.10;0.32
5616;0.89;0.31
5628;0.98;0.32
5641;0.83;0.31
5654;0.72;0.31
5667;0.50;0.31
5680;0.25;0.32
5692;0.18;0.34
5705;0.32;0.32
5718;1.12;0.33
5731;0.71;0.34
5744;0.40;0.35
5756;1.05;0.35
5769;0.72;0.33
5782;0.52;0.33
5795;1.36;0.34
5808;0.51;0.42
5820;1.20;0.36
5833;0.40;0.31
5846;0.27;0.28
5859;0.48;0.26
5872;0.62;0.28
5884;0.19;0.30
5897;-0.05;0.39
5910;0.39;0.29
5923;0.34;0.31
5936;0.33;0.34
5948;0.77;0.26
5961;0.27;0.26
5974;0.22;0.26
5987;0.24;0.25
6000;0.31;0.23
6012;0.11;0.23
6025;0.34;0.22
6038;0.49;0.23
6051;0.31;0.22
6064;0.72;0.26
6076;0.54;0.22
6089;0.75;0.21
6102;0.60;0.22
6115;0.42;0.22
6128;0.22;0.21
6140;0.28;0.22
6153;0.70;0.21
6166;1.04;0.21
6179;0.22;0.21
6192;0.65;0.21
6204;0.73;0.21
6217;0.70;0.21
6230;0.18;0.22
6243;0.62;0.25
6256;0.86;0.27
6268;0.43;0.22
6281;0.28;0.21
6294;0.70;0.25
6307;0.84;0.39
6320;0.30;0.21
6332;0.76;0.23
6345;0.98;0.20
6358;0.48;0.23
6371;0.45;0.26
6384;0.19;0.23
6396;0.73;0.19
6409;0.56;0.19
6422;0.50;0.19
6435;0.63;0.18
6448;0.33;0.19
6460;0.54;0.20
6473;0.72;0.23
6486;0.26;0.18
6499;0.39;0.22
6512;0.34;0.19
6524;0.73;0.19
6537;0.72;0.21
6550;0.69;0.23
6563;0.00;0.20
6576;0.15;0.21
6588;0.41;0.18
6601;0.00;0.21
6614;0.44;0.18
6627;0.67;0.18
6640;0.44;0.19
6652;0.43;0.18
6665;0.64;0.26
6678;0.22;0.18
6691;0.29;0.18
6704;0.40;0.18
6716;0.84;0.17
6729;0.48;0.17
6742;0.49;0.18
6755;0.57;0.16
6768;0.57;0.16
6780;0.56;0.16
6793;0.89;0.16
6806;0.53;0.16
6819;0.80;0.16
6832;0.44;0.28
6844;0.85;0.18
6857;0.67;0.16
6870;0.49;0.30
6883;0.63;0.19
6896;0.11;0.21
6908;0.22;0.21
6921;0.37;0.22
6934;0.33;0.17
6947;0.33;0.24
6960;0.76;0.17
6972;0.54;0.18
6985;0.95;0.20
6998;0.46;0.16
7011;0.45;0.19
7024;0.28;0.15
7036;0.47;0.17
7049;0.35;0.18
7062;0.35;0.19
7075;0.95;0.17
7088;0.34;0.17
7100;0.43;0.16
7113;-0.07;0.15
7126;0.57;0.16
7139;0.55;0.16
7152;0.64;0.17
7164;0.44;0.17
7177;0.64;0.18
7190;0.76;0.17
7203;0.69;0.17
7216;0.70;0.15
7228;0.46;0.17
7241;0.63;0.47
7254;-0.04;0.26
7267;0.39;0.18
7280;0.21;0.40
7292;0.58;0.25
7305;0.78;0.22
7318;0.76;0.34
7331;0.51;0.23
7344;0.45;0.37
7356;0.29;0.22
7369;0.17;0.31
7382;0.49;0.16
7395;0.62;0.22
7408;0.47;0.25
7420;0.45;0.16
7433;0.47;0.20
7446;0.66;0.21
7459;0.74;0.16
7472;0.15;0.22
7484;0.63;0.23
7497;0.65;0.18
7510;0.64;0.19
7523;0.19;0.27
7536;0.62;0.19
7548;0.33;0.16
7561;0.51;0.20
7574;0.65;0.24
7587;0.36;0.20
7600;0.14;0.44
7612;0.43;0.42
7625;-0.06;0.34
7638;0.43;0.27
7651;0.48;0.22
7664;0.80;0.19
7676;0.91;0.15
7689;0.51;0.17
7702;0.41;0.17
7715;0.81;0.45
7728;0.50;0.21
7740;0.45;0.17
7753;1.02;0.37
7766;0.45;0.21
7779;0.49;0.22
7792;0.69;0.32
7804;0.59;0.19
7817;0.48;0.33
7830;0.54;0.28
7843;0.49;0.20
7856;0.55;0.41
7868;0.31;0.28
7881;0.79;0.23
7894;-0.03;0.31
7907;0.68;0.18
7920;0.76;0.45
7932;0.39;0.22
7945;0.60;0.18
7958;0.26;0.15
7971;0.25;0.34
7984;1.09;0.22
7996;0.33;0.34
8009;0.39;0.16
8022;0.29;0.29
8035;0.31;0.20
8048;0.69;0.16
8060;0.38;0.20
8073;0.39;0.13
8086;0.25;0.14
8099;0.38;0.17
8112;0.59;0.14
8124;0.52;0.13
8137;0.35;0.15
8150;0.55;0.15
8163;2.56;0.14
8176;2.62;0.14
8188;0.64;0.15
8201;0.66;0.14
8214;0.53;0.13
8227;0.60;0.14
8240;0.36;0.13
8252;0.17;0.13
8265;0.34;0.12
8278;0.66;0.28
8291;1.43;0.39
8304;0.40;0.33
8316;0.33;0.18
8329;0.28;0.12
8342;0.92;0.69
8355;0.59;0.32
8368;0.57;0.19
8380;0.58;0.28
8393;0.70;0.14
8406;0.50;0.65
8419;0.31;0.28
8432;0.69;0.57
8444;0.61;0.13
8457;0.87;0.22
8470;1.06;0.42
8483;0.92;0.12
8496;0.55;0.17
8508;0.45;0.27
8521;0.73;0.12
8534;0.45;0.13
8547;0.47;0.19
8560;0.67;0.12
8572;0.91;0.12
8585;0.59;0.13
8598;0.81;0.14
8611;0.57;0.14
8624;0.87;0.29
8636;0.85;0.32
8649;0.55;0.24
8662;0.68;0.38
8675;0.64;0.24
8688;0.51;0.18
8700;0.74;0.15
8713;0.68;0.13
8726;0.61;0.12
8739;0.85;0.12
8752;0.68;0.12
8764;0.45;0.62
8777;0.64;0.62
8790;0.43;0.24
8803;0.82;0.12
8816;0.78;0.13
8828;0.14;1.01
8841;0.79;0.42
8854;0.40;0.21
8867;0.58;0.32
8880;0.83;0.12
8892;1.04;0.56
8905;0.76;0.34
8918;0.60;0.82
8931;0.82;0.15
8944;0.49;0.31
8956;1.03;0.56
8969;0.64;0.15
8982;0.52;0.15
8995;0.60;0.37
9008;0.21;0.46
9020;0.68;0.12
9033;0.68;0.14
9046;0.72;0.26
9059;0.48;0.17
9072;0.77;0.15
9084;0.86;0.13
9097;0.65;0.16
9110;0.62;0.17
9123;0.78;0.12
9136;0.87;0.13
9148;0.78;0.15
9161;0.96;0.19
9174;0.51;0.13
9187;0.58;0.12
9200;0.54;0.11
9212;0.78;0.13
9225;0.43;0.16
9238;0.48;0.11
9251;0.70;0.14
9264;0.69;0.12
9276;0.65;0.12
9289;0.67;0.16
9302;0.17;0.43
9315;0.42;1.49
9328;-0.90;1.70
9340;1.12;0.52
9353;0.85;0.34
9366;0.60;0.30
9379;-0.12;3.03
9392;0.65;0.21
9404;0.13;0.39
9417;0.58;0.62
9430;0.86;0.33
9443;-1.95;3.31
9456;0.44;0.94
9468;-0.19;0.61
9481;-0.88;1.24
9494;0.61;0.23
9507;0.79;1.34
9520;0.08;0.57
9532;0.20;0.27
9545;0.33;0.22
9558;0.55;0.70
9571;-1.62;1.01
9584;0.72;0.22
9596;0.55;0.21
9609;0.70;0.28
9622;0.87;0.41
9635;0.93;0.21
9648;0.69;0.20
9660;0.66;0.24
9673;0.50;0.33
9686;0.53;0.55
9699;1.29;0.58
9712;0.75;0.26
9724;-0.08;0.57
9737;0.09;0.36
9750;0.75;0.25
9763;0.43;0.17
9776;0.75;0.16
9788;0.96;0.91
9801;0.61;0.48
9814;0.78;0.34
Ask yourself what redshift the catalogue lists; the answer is 1.191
